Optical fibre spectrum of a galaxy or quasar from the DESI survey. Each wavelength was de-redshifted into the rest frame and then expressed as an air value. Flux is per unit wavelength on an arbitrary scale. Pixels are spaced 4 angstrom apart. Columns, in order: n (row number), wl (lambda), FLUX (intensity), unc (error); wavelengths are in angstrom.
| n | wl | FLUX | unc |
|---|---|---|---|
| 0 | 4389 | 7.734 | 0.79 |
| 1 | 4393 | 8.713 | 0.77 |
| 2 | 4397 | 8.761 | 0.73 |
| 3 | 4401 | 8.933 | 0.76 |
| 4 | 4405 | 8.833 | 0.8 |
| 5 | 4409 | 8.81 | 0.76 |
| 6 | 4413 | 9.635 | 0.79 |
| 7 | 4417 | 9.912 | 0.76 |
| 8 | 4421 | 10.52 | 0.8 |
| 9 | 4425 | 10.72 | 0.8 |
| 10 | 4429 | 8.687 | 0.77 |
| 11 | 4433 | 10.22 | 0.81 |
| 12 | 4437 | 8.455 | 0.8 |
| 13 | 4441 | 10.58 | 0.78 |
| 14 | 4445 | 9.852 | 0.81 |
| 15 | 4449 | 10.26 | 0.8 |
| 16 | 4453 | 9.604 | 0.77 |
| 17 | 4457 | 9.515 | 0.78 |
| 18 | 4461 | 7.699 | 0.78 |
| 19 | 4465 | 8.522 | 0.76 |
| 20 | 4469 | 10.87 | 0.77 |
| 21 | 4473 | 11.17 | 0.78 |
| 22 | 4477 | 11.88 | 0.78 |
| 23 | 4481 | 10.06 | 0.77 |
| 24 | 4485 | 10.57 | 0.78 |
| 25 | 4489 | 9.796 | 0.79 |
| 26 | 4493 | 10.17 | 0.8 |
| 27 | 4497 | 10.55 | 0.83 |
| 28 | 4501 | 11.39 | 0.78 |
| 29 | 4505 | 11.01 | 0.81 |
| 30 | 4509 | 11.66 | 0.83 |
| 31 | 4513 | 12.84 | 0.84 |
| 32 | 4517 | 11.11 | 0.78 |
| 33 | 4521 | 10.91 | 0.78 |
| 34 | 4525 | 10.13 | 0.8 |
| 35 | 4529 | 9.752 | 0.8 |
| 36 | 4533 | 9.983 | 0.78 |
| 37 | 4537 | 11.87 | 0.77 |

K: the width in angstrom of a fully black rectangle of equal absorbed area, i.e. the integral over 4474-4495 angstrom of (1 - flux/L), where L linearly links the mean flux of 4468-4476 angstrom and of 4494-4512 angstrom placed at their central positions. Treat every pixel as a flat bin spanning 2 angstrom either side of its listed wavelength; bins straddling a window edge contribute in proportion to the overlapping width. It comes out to 1.2 angstrom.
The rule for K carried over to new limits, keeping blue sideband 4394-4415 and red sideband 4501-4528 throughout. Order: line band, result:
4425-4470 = 1.6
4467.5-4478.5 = -1.0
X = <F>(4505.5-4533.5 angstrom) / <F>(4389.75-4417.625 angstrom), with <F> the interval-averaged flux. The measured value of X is 1.22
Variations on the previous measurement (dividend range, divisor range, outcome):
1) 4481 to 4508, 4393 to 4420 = 1.15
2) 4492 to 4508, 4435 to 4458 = 1.12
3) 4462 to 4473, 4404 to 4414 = 1.08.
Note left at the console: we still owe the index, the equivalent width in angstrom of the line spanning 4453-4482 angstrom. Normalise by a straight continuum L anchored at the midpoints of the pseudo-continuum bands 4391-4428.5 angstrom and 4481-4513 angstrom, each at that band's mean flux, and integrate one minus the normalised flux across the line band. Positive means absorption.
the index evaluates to 1.18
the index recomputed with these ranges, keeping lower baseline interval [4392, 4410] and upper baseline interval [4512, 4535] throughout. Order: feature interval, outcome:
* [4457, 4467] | 1.4 angstrom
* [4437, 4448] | -0.5 angstrom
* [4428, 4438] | 0.1 angstrom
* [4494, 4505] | -0.6 angstrom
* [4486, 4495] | 0.1 angstrom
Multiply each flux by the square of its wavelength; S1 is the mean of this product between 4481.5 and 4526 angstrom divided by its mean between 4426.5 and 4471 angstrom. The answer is 1.18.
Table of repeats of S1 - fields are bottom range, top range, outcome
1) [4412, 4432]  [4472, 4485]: 1.13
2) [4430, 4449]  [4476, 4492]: 1.09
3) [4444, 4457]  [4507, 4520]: 1.23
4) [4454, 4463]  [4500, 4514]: 1.37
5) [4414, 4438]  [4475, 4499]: 1.10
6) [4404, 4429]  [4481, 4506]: 1.12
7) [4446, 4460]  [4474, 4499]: 1.11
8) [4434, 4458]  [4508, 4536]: 1.16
